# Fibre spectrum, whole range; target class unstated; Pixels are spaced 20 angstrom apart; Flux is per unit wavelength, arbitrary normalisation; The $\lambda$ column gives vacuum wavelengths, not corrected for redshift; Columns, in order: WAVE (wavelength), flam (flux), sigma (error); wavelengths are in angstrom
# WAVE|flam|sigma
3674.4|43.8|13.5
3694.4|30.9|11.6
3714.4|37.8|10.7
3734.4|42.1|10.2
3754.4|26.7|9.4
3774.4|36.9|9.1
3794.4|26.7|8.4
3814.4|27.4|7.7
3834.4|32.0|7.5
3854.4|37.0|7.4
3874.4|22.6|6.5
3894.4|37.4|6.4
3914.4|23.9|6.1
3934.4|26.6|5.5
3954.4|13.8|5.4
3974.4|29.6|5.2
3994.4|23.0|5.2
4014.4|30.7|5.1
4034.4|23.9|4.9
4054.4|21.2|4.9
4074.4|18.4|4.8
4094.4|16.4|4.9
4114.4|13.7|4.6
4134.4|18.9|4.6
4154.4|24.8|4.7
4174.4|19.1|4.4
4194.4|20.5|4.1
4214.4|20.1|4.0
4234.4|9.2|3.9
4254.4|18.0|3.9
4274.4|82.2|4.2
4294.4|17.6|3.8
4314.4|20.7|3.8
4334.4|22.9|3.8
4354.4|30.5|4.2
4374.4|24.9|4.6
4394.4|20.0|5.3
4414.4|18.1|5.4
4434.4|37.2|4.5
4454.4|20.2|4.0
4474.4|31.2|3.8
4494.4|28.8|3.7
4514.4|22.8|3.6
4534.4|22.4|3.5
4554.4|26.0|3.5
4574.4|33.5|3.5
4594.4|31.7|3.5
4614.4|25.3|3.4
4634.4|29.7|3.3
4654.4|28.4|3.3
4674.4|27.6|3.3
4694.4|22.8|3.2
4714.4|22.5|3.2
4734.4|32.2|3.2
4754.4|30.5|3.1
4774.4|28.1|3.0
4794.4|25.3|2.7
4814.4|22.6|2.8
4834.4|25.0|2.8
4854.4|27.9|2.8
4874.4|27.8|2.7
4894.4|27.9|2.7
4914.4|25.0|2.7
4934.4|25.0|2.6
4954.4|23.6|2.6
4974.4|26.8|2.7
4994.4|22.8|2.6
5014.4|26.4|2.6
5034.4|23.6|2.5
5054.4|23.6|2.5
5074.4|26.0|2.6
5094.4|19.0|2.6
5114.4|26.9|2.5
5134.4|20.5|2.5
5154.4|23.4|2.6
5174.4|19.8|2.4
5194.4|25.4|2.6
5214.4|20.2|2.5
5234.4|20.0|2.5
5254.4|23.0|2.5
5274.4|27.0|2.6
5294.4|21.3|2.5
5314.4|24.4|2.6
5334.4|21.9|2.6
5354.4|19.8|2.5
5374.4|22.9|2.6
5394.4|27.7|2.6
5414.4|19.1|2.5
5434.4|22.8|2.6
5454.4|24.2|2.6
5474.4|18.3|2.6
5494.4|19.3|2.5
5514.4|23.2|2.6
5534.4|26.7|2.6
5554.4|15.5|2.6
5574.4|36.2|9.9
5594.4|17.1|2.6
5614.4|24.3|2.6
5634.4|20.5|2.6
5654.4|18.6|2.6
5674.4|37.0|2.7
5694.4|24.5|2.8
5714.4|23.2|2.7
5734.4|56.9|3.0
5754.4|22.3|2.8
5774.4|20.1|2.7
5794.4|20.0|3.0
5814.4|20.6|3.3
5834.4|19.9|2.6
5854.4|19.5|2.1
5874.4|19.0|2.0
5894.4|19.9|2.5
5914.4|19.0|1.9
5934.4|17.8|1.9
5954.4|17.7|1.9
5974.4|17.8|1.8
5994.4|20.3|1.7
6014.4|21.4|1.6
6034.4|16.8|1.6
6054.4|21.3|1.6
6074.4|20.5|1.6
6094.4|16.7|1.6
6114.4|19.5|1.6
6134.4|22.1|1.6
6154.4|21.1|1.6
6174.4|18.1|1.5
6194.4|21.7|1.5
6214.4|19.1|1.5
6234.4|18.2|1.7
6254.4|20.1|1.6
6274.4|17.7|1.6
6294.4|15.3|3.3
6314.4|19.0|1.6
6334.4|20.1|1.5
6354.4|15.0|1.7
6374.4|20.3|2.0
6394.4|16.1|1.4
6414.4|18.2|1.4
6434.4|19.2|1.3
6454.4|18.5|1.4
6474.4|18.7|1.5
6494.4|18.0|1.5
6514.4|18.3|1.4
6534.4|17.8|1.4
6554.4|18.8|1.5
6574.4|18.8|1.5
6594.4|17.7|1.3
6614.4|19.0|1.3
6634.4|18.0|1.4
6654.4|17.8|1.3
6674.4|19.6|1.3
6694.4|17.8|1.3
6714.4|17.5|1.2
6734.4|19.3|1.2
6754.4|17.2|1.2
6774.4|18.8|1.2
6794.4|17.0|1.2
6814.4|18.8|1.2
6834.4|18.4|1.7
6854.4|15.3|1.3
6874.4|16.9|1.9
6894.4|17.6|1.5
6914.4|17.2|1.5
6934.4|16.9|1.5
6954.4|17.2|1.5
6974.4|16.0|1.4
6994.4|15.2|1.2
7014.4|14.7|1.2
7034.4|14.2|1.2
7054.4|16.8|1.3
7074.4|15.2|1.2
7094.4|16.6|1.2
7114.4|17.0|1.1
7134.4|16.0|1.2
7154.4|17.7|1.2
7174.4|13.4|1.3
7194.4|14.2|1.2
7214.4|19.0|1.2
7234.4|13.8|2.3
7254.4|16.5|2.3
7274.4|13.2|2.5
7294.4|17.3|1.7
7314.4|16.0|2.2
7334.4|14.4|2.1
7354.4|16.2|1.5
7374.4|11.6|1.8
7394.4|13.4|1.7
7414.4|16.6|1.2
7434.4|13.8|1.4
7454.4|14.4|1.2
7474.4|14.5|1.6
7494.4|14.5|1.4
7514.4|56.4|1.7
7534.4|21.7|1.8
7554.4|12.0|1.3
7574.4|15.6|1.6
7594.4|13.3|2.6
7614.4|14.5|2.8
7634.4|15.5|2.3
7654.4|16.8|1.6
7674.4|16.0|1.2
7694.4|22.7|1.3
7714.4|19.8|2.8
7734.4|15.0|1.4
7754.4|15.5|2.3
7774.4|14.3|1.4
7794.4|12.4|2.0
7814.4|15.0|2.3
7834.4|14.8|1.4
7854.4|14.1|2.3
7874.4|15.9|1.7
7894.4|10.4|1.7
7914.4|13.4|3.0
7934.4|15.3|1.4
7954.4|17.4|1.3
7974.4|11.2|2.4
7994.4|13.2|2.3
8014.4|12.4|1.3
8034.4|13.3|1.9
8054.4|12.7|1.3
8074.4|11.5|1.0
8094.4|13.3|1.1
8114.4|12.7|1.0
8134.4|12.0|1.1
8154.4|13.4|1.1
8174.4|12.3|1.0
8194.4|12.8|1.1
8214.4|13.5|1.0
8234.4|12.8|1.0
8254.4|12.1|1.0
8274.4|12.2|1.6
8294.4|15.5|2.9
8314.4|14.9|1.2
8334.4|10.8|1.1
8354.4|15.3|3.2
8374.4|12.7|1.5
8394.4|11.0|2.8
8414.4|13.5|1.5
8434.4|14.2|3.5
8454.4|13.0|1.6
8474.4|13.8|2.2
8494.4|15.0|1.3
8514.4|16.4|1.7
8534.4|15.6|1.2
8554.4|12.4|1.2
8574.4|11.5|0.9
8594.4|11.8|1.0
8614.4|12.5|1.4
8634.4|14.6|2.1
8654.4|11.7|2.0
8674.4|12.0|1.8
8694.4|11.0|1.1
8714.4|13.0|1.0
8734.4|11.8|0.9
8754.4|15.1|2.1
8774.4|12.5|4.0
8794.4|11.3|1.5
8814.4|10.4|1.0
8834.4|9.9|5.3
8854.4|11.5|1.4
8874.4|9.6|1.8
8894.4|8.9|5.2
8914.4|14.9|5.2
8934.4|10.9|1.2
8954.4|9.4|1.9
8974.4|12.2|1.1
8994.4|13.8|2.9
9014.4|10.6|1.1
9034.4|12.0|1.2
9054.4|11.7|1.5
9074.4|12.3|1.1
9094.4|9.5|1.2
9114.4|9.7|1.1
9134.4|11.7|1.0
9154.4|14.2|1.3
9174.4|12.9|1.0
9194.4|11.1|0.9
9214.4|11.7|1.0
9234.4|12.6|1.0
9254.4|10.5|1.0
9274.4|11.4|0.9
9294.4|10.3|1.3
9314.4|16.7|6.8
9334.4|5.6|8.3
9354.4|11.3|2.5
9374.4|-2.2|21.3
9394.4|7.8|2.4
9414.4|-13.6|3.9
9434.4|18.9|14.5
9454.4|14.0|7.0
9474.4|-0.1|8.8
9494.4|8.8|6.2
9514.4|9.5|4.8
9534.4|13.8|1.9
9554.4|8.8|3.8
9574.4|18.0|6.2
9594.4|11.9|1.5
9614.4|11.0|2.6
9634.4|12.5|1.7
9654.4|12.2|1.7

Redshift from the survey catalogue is 0.15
